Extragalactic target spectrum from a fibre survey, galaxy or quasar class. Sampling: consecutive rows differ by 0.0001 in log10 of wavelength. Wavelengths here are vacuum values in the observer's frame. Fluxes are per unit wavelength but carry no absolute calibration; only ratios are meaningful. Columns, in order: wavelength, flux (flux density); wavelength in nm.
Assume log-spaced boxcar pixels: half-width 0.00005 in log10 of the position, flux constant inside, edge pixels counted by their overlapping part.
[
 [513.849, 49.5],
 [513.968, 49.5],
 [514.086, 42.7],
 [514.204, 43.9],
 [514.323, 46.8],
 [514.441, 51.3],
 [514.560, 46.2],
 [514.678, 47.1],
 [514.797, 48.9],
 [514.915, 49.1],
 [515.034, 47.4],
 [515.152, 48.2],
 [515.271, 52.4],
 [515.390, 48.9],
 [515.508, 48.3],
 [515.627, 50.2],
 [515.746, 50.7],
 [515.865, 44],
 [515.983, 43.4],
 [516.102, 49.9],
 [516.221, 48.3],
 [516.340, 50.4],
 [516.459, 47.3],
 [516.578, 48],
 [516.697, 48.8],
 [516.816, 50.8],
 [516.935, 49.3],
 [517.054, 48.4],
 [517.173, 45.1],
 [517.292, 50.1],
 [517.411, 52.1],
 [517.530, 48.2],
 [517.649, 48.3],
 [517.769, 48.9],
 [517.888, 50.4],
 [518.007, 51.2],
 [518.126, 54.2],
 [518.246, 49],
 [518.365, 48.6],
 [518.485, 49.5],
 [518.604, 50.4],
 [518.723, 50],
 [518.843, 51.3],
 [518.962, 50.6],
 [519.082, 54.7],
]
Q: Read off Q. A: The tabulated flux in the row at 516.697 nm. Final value 48.8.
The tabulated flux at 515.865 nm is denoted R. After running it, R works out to 44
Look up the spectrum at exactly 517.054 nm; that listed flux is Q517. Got 48.4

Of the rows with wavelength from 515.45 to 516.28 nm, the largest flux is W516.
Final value 50.7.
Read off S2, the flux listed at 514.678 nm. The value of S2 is 47.1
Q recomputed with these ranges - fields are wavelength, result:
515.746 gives 50.7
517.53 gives 48.2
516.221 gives 48.3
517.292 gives 50.1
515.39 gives 48.9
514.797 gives 48.9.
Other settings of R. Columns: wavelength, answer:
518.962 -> 50.6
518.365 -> 48.6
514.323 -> 46.8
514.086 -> 42.7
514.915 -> 49.1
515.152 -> 48.2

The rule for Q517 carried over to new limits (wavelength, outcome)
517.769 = 48.9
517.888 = 50.4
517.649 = 48.3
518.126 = 54.2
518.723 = 50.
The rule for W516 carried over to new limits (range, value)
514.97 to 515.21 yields 48.2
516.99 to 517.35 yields 50.1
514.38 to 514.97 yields 51.3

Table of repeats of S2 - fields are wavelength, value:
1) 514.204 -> 43.9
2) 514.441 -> 51.3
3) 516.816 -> 50.8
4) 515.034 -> 47.4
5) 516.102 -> 49.9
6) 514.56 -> 46.2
